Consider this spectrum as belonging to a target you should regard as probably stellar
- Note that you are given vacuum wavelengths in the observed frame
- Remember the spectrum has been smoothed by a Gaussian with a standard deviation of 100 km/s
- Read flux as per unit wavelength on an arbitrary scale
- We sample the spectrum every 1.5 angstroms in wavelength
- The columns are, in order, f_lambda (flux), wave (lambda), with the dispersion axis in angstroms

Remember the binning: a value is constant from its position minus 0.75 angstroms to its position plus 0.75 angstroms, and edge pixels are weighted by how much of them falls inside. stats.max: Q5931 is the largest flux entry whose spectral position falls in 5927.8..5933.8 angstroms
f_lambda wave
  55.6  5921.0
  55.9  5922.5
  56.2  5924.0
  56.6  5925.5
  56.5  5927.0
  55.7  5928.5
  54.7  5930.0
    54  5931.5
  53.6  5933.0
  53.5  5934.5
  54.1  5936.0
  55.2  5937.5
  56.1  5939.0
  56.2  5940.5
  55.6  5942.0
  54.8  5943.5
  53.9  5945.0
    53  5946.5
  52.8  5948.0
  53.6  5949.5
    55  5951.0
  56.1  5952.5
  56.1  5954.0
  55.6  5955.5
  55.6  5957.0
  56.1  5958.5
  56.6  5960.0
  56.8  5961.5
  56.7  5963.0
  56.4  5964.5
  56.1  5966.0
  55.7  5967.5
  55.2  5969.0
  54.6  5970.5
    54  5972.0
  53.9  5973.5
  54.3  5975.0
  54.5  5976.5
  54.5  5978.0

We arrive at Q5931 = 55.7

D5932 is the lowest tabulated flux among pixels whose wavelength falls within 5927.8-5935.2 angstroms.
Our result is 53.5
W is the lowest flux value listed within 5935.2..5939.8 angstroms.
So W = 54.1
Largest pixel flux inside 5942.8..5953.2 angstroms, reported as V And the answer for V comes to 56.1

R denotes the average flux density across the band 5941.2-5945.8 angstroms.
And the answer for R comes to 54.8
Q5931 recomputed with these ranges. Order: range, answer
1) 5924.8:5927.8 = 56.6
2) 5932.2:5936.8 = 54.1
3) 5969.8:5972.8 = 54.6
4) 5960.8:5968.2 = 56.8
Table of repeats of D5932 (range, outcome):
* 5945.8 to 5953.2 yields 52.8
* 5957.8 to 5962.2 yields 56.1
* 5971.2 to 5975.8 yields 53.9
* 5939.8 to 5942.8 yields 55.6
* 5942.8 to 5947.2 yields 53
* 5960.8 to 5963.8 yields 56.7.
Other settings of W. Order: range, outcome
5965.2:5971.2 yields 54.6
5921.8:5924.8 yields 55.9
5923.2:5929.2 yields 55.7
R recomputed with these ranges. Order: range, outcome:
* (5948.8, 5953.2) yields 54.9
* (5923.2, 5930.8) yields 55.9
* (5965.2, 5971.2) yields 55.4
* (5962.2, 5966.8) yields 56.4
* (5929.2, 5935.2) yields 54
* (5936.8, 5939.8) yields 55.7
